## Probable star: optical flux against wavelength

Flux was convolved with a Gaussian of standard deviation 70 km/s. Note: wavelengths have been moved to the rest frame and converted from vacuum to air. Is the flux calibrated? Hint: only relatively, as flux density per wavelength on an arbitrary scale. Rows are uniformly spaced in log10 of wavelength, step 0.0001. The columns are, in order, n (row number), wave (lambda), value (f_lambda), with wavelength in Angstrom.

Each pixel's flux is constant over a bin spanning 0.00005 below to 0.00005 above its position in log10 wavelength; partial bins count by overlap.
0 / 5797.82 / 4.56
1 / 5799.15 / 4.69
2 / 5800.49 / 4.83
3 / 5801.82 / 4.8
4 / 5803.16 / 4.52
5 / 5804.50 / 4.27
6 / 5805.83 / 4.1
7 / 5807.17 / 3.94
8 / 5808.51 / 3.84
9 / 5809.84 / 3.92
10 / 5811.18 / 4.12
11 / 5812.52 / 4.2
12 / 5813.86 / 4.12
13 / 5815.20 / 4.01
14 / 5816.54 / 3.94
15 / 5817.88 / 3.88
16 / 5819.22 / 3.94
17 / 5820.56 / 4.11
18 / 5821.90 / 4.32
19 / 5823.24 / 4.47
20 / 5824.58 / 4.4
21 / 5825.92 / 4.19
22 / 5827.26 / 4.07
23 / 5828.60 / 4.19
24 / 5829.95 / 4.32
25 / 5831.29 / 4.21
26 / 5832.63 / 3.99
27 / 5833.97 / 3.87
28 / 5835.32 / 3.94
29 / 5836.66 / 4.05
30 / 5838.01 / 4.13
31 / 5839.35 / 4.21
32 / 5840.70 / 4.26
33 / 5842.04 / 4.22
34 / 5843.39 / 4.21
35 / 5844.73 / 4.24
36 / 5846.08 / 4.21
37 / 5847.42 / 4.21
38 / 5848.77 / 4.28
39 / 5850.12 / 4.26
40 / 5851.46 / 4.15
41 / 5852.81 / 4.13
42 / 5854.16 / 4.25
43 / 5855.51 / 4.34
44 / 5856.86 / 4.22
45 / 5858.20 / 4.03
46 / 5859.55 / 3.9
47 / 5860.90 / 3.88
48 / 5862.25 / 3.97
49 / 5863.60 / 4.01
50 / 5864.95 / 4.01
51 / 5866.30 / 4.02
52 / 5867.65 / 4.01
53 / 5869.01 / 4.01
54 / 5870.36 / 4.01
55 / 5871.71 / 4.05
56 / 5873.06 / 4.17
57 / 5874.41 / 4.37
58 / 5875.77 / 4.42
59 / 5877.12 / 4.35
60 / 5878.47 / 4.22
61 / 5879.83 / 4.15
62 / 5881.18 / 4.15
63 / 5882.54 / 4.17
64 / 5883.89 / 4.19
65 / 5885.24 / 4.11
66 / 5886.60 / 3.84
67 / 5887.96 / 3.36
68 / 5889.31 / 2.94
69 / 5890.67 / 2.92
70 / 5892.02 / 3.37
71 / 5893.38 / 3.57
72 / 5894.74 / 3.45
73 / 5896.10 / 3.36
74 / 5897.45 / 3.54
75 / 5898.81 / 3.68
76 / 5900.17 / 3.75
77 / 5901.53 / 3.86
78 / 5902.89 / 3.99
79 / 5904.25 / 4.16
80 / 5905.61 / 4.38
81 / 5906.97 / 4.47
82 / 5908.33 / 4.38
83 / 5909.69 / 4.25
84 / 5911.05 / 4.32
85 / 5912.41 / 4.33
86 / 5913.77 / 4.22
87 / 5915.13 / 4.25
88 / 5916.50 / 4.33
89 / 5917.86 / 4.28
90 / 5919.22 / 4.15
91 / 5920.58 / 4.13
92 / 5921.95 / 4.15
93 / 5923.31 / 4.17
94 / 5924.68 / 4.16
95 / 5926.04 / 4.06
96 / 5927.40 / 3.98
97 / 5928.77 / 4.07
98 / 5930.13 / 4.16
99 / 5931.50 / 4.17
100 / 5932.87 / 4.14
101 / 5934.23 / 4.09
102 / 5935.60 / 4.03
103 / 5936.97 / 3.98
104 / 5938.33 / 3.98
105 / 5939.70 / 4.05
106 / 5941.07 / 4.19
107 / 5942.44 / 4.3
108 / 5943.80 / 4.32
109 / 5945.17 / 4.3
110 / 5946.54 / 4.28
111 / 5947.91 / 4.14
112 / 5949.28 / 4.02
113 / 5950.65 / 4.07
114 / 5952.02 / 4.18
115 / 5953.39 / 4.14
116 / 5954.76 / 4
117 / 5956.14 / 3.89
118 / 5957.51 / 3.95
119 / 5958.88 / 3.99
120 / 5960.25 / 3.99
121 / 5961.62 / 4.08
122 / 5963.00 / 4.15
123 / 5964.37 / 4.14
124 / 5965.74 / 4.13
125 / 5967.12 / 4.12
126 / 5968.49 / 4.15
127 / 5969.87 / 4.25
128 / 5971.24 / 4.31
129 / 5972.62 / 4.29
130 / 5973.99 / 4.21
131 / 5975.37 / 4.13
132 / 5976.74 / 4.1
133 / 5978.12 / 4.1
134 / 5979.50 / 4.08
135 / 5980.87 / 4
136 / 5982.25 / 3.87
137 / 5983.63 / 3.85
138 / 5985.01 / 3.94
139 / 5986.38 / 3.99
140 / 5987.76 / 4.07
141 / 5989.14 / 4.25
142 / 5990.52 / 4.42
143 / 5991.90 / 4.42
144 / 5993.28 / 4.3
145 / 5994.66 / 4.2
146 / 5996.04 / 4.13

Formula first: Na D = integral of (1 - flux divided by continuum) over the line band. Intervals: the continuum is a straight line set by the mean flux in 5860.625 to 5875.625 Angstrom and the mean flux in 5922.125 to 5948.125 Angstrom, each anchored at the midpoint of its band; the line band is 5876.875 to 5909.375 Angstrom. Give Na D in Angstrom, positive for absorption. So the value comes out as 1.9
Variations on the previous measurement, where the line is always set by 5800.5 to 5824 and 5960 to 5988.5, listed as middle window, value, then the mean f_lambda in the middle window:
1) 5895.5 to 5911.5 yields 0.45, 4.01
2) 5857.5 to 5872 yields 0.54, 3.99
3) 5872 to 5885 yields -0.30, 4.23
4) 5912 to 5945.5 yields -0.34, 4.16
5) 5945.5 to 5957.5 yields 0.05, 4.09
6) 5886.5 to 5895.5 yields 1.77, 3.32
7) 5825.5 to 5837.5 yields 0.20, 4.09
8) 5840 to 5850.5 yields -0.21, 4.23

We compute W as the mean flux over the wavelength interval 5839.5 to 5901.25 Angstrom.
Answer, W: 3.98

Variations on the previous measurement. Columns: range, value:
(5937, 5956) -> 4.14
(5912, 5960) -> 4.13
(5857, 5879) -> 4.09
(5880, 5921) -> 3.93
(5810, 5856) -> 4.16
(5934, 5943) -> 4.08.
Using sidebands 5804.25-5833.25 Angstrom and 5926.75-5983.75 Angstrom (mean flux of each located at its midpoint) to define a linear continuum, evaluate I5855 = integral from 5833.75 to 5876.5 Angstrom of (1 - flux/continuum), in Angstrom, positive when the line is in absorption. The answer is -0.2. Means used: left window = 4.11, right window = 4.11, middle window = 4.13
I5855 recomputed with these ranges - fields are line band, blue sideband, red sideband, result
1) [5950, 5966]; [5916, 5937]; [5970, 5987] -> 0.17 Angstrom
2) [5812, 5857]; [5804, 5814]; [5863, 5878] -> -0.80 Angstrom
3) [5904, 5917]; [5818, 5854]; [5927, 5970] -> -0.58 Angstrom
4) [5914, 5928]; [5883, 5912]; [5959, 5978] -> -0.87 Angstrom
